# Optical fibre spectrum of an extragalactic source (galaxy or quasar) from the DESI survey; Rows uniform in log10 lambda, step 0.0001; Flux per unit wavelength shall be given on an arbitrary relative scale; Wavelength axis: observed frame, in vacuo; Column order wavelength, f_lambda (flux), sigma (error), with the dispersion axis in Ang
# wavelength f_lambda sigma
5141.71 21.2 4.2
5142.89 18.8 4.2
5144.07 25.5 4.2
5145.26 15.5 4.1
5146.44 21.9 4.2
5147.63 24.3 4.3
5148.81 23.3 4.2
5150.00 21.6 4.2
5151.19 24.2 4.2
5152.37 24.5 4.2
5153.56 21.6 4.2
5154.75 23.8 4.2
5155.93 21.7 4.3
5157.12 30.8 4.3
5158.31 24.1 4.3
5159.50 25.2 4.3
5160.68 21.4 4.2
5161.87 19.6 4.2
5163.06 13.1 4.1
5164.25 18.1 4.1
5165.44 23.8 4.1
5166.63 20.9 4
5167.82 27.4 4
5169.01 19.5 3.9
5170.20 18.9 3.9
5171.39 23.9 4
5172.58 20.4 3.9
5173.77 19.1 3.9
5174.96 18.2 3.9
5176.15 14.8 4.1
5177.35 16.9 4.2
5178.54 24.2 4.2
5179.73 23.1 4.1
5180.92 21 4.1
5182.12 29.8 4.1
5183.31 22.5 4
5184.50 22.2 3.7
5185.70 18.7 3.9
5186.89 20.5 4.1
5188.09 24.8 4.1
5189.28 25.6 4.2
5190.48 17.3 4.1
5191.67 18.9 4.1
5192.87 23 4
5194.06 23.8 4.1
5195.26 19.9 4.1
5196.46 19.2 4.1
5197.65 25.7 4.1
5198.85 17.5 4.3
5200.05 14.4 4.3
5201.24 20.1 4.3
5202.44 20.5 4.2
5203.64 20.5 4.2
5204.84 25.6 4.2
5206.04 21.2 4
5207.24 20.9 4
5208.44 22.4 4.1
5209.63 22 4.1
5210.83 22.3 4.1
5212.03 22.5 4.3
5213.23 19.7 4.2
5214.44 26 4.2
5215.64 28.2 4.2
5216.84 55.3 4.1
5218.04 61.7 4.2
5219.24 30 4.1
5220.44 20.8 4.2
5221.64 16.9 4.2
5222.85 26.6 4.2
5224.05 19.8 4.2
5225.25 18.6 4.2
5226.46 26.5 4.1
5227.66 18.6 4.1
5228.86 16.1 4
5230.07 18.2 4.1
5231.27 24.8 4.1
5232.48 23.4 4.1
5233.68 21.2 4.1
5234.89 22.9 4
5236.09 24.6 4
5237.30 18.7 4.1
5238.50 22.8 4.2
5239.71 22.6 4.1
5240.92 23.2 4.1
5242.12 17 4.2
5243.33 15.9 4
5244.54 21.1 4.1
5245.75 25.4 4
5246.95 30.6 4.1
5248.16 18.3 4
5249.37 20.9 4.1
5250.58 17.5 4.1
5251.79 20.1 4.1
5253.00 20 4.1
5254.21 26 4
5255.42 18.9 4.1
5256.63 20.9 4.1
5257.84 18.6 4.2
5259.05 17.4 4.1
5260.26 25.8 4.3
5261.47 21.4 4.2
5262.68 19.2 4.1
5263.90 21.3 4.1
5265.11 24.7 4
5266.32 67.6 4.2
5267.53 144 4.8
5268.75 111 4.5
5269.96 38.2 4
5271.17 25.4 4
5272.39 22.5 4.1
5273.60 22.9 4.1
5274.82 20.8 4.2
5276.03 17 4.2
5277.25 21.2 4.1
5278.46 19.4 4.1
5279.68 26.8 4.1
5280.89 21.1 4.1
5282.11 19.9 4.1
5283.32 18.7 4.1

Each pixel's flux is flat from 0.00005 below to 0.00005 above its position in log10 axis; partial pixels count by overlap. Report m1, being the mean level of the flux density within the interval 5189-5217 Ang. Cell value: 22.5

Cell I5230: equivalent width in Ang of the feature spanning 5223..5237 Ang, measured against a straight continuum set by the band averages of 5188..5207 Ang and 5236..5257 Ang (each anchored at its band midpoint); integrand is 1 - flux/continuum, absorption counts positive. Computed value -0.17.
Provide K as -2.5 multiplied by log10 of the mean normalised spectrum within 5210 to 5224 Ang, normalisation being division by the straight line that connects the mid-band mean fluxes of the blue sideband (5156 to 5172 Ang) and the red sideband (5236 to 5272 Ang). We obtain -0.09 mag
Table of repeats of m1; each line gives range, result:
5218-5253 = 22.2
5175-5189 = 21.6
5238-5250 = 21.8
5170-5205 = 21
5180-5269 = 25.8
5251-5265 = 21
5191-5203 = 20.3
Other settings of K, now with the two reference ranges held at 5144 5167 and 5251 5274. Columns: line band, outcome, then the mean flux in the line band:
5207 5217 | 0.160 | 25.5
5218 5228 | 0.235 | 24.9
